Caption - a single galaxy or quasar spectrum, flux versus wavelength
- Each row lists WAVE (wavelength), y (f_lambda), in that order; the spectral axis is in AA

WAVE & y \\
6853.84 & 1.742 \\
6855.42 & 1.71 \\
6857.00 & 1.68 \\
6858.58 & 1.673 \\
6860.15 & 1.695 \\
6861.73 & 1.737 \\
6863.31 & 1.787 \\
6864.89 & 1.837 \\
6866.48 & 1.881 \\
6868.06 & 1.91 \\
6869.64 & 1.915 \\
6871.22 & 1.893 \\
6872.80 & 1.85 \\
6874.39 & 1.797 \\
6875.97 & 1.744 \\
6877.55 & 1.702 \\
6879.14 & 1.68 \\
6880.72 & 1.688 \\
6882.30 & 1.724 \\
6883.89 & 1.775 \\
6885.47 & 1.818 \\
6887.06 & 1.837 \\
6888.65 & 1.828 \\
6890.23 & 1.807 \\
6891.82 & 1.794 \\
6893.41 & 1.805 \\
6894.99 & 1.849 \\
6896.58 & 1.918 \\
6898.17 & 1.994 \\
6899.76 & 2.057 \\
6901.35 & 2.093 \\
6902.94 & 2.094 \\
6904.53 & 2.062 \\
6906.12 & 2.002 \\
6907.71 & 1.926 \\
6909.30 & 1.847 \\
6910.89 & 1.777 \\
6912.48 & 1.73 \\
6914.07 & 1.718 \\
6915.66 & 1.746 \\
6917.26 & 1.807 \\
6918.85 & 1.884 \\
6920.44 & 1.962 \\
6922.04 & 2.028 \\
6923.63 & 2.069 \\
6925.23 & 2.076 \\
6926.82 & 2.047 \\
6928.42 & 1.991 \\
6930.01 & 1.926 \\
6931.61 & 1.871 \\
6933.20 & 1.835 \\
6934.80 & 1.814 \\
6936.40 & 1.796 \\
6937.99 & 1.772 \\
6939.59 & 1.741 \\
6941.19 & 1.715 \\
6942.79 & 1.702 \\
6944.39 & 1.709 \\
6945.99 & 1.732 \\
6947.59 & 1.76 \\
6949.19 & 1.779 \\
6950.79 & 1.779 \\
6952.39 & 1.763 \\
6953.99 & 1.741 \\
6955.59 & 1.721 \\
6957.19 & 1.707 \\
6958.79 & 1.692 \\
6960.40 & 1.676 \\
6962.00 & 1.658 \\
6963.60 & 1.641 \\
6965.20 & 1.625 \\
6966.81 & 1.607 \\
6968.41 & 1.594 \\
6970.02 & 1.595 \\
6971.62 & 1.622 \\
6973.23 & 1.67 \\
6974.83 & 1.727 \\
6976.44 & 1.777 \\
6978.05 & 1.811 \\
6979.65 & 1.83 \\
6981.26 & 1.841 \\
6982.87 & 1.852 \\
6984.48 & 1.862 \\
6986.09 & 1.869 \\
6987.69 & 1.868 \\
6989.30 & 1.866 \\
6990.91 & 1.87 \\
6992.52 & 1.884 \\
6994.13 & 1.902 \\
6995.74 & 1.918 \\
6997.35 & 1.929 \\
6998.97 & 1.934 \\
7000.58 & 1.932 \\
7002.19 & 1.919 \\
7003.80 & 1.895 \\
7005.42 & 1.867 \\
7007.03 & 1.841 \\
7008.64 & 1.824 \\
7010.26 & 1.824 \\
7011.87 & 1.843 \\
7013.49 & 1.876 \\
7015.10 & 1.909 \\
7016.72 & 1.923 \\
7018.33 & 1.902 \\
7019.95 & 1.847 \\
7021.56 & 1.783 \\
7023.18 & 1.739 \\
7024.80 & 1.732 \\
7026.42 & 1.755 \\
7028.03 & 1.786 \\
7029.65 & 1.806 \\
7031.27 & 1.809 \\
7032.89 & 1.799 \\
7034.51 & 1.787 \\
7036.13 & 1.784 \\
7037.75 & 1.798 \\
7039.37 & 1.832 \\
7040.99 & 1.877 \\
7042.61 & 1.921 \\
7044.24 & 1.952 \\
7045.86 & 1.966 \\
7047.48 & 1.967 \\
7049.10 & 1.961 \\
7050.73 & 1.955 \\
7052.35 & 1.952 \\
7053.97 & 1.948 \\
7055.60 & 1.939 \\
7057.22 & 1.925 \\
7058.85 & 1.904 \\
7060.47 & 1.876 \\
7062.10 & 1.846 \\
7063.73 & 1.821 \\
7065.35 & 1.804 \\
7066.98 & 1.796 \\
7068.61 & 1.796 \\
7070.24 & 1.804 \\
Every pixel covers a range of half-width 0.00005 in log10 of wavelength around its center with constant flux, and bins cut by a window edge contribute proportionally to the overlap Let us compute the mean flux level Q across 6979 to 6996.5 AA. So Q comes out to 1.87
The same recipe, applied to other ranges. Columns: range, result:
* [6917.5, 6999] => 1.8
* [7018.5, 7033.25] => 1.79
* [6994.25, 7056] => 1.87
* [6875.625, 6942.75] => 1.86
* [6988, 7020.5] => 1.88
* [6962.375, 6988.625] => 1.74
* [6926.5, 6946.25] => 1.82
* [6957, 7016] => 1.8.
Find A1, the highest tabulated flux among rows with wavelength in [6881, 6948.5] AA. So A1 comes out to 2.094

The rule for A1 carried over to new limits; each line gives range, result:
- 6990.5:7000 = 1.934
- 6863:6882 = 1.915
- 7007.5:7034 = 1.923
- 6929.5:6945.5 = 1.926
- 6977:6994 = 1.884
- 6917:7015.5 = 2.076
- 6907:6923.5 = 2.028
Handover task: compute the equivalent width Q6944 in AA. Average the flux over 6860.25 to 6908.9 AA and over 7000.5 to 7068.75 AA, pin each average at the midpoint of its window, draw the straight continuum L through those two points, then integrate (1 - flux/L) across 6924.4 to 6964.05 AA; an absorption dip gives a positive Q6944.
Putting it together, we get 1.5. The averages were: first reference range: 1.86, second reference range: 1.86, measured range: 1.79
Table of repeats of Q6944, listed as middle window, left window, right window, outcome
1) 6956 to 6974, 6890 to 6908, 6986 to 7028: 2.39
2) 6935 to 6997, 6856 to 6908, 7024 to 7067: 3.26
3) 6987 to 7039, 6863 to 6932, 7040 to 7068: 1.35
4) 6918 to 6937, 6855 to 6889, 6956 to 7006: -1.69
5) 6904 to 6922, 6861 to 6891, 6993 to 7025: -0.44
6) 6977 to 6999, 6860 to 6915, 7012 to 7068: -0.18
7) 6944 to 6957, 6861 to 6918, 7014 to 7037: 0.59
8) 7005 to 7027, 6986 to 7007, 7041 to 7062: 0.87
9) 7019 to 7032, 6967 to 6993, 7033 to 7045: 0.34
